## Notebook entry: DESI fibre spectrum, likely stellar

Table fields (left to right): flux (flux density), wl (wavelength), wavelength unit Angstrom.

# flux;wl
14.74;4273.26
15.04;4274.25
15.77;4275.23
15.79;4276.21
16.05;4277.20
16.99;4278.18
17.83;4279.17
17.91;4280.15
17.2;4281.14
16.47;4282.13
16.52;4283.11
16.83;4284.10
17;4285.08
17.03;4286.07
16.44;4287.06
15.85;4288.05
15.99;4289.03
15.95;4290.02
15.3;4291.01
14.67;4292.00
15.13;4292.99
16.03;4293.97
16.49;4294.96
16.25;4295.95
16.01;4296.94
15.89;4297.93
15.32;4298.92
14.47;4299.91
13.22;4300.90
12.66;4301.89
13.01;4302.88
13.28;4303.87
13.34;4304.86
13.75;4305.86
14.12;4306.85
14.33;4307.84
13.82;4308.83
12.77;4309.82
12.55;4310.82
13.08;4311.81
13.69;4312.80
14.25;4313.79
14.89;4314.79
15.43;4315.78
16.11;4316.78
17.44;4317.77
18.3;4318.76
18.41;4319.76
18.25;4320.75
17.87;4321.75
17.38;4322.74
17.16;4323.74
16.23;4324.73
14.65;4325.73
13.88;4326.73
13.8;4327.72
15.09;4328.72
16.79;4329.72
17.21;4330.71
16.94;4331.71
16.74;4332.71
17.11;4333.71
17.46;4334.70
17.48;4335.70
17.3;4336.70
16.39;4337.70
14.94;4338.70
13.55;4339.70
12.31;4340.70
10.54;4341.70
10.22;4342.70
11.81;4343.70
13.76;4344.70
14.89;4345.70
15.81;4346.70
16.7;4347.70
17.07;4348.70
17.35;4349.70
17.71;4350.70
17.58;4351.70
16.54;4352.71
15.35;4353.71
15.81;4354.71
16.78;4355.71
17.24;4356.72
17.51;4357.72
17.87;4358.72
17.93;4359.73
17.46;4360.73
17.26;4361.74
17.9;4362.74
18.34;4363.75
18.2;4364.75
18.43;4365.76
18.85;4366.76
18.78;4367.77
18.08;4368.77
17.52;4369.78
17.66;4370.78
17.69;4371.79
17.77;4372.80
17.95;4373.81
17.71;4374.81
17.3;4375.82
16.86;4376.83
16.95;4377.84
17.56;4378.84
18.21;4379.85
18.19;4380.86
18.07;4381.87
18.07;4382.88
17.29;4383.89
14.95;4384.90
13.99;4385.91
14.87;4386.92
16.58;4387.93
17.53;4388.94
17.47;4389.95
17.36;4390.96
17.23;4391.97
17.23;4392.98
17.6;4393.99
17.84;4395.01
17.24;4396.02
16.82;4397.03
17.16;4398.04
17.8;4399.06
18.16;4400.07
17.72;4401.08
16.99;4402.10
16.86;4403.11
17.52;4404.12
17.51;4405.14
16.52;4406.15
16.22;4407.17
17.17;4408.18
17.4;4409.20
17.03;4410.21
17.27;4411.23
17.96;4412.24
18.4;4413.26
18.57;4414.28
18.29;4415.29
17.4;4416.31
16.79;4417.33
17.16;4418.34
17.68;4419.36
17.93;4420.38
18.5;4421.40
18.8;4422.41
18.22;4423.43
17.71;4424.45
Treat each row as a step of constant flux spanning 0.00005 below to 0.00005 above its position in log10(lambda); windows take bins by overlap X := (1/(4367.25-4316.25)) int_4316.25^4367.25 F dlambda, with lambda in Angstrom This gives 16.3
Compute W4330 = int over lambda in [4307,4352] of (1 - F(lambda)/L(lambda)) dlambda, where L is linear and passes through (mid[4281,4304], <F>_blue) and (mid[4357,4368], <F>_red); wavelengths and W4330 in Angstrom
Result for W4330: 3.7 Angstrom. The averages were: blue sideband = 15.6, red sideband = 18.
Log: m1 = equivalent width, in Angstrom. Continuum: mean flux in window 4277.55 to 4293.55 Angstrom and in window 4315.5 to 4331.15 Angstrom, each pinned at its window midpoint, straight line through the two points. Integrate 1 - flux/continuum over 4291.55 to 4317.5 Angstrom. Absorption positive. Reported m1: 3.2 Angstrom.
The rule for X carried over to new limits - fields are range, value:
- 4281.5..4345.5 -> 15.3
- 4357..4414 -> 17.4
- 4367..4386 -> 17.5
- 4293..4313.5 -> 14.2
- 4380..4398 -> 17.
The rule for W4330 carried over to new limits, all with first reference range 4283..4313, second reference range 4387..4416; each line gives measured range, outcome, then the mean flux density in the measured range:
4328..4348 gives 0.88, 15.1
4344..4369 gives -1.28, 17.1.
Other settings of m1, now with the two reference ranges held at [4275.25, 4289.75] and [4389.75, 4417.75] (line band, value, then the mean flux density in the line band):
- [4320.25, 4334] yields 0.48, 16.4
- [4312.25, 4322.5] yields 0.25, 16.5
